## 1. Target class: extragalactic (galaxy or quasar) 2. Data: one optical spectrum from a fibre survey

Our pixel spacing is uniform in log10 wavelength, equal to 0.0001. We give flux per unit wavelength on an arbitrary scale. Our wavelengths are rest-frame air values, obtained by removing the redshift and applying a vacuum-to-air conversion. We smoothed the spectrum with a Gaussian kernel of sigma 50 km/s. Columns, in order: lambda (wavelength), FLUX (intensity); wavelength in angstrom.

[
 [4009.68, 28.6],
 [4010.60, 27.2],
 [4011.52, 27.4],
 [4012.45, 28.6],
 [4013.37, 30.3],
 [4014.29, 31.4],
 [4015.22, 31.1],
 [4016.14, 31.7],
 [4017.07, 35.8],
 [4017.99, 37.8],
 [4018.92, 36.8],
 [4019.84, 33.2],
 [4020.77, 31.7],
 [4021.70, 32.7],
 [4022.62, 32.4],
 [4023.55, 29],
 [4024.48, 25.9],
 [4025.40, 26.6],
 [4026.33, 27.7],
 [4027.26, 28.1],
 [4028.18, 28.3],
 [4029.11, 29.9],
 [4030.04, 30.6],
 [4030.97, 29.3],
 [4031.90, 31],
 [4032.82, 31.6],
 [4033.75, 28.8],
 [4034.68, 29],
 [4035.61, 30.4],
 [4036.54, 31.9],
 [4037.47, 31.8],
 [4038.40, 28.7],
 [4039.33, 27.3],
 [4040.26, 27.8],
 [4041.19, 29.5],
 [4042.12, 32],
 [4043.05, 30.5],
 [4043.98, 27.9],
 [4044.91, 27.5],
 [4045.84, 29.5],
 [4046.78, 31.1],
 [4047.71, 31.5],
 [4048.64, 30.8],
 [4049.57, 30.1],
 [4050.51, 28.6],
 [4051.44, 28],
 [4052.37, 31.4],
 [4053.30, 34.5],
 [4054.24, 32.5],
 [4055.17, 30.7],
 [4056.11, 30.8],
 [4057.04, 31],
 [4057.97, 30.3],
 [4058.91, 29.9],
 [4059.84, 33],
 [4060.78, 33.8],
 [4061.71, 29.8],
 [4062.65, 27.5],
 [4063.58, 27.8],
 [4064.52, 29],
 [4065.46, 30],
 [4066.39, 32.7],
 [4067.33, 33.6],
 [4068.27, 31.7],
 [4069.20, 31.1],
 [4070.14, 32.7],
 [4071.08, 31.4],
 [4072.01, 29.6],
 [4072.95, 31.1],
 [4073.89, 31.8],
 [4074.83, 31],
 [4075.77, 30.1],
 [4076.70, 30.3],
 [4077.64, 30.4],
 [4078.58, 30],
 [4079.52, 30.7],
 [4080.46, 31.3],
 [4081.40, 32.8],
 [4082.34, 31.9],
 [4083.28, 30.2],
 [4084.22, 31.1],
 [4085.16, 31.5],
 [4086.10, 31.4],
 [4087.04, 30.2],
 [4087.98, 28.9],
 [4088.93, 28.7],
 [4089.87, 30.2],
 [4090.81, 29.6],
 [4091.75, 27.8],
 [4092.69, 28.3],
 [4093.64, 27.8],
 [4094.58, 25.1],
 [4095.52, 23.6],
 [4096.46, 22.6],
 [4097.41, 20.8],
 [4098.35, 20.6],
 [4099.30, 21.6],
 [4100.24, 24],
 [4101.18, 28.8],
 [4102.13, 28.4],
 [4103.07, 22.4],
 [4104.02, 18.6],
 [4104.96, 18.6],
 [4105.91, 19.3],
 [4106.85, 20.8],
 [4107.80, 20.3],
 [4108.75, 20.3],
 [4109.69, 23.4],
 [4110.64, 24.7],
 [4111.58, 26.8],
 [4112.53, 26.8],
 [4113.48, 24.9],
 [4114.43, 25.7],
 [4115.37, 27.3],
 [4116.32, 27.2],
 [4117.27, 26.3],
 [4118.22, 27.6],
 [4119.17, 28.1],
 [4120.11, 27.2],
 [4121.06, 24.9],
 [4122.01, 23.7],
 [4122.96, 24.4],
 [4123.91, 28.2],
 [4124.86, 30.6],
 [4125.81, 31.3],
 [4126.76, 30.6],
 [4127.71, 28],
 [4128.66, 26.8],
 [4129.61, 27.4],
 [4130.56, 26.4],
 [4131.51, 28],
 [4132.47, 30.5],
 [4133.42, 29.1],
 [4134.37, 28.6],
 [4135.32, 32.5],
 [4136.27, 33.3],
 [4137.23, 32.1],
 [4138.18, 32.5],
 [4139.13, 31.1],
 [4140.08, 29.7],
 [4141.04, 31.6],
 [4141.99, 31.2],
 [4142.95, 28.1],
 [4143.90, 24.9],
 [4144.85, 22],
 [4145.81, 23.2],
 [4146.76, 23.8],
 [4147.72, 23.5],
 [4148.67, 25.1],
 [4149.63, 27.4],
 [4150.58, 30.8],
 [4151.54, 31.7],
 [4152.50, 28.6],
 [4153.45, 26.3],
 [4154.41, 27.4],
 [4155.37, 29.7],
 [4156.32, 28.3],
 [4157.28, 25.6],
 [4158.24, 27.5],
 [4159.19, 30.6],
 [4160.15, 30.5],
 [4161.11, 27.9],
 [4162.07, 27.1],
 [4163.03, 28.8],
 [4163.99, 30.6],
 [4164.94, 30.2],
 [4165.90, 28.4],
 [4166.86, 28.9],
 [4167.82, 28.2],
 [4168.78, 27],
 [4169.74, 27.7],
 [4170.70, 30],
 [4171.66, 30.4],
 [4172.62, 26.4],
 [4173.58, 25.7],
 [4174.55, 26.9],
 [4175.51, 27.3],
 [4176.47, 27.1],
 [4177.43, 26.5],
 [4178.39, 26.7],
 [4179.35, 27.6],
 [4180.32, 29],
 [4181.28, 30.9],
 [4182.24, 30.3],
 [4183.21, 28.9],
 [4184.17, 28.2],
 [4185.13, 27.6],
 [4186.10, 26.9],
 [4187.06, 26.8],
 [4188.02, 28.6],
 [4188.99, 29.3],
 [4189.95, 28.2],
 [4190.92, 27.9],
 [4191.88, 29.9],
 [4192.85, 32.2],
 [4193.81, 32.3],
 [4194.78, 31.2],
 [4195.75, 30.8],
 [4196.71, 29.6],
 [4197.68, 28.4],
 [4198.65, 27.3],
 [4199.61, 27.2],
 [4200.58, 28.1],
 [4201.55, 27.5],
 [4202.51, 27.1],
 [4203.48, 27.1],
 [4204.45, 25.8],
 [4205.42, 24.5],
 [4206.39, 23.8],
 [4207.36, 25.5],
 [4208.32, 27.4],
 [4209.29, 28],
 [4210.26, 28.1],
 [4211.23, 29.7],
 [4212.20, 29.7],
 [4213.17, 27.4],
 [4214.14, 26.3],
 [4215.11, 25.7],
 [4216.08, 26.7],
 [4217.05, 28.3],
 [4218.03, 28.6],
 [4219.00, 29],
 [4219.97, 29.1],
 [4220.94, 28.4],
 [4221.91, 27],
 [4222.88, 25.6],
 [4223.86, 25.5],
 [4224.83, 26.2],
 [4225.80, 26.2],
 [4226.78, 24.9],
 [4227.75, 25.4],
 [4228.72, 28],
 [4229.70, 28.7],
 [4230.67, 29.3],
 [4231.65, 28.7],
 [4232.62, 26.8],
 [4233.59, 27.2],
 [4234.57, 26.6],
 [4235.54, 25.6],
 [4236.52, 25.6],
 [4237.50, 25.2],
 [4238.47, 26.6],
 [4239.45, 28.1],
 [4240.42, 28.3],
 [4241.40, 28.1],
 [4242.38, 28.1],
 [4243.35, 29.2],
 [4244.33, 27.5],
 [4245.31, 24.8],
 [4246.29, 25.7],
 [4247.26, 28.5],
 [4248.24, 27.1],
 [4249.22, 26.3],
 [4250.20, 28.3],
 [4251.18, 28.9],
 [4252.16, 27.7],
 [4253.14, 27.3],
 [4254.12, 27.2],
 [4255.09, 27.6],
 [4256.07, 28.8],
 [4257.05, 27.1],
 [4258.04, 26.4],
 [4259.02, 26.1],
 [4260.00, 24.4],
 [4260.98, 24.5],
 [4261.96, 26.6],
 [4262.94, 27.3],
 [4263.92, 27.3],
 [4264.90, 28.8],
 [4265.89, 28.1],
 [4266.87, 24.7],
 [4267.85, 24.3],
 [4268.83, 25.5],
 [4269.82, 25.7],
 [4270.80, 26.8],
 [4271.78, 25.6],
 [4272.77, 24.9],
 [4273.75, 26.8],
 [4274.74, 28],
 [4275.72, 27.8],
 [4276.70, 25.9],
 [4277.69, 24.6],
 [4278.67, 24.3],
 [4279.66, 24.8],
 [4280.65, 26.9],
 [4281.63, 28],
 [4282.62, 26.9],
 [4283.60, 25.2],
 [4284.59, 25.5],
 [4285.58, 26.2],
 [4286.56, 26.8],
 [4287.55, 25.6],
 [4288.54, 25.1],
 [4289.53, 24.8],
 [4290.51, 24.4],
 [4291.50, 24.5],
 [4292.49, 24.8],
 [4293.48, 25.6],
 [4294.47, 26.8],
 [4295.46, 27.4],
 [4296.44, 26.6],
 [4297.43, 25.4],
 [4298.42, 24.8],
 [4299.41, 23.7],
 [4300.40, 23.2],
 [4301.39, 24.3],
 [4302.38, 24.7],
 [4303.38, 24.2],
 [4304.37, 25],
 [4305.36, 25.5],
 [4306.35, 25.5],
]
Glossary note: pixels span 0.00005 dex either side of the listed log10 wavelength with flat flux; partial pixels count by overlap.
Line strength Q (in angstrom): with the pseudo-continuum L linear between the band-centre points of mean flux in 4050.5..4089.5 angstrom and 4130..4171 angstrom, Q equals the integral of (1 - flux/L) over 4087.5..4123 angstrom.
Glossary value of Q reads 5.9 angstrom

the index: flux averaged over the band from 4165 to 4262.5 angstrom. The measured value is 27.6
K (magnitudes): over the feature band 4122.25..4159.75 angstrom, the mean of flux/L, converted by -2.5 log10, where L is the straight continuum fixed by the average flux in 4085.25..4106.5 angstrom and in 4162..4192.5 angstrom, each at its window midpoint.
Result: -0.05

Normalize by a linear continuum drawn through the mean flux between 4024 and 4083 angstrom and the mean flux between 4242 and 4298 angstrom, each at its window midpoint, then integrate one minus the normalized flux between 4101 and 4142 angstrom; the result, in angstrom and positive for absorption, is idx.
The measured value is 3.0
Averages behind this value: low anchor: 30.3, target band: 26.9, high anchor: 26.4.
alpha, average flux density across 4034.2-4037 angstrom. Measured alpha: 30.4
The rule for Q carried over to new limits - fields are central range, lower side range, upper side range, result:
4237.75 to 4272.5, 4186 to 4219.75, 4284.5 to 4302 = -0.6 angstrom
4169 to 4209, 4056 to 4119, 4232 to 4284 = -1.3 angstrom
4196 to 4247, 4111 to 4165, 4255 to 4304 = -0.8 angstrom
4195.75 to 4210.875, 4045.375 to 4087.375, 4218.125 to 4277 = 0.4 angstrom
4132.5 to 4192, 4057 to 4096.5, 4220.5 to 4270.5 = 0.3 angstrom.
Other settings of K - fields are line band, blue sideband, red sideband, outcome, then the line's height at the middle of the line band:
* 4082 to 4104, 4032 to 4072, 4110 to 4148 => 0.08 mag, 29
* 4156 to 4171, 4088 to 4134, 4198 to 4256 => -0.09 mag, 26.4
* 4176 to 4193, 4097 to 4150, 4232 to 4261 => -0.07 mag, 26.7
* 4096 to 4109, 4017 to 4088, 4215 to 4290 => 0.33 mag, 29.7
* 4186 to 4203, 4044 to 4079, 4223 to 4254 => -0.04 mag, 28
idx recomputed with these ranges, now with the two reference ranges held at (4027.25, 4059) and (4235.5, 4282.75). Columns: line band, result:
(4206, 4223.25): -0.1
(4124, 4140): -0.7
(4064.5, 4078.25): -0.7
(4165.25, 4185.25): -0.1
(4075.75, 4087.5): -0.6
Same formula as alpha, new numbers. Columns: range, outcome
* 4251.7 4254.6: 27.4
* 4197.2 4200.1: 27.6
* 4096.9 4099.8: 21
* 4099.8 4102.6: 27.1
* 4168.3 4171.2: 28.3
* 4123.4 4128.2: 29.7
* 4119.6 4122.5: 25.4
